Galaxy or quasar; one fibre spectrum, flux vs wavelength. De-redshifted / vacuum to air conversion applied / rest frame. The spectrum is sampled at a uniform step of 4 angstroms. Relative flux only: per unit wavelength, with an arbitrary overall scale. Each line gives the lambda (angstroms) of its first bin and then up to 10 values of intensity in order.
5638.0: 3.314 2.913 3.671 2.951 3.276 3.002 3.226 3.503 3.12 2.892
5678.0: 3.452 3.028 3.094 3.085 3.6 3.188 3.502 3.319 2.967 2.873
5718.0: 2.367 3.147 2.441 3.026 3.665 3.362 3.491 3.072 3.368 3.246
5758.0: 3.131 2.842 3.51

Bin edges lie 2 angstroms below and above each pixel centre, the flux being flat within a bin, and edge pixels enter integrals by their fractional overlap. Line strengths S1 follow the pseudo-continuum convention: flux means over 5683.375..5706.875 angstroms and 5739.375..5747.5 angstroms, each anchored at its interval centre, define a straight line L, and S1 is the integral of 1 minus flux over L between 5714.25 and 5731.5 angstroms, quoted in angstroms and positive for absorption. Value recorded 2.9 angstroms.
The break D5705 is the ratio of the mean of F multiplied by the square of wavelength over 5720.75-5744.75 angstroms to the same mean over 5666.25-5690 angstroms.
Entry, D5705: 1.03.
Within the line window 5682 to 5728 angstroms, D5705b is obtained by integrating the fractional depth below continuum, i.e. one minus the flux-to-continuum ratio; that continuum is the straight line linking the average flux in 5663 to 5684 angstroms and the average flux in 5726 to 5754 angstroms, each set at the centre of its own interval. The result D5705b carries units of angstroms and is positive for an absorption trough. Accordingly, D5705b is 2.5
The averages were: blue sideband 3.2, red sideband 3.26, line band 3.05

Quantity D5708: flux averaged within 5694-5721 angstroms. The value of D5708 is 3.08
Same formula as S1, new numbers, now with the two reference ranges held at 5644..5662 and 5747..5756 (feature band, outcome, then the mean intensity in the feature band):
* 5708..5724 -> 2.1 angstroms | 2.84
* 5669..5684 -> 0.5 angstroms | 3.12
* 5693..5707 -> -0.6 angstroms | 3.39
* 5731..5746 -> -0.7 angstroms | 3.42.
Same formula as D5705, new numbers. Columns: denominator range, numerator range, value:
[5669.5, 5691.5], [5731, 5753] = 1.11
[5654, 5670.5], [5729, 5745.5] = 1.07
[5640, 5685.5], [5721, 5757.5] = 1.03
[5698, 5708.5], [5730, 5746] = 1.03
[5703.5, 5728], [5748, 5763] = 1.12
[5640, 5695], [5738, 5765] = 1.04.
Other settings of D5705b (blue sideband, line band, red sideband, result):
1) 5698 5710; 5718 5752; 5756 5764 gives -0.28 angstroms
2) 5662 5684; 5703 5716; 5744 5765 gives 0.37 angstroms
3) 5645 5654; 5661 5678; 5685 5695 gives 0.20 angstroms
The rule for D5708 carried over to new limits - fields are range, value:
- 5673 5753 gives 3.15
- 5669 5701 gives 3.19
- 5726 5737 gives 3.18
